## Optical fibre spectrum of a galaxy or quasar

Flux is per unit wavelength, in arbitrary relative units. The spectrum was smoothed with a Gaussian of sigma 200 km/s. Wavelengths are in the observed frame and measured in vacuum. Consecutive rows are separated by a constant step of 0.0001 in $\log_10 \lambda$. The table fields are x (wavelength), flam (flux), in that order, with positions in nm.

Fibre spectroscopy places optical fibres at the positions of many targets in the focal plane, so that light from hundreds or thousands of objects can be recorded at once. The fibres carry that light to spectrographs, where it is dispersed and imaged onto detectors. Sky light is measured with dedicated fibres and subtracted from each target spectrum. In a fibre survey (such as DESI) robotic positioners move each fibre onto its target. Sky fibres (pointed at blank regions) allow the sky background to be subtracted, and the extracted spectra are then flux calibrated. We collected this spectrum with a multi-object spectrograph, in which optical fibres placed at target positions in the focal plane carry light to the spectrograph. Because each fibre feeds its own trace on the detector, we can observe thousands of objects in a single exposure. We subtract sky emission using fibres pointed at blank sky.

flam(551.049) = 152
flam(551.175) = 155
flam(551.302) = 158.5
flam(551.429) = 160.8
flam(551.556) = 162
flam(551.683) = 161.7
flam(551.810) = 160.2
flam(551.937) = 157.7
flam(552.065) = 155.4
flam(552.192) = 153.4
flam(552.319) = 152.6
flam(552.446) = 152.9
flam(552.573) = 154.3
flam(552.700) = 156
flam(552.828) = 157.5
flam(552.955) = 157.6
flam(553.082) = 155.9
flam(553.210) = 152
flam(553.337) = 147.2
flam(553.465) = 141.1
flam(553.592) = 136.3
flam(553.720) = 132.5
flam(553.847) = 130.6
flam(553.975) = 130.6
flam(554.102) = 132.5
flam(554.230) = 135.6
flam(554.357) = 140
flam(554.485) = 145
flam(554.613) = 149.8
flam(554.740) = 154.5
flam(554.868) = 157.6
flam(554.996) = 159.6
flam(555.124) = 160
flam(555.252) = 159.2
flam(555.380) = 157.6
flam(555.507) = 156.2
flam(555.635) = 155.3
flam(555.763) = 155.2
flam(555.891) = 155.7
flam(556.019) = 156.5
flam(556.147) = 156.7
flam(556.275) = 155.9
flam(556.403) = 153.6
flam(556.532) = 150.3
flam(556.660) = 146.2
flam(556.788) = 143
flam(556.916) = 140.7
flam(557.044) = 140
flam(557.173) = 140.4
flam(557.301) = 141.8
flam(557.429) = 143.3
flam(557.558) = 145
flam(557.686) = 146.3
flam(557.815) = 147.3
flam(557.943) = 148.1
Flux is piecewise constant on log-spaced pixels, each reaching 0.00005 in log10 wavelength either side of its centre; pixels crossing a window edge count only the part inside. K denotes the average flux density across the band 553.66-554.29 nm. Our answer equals 132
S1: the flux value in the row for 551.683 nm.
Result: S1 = 161.7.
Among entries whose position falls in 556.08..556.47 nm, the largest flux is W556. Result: 156.7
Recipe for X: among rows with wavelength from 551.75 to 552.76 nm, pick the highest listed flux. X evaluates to 160.2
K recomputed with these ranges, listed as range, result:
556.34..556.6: 151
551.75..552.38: 156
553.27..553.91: 138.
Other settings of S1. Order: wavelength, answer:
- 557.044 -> 140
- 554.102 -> 132.5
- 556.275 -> 155.9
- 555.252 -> 159.2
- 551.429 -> 160.8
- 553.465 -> 141.1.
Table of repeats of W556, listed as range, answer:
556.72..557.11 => 143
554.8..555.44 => 160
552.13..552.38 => 153.4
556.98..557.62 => 145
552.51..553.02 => 157.6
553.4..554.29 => 141.1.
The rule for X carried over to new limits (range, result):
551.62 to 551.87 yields 161.7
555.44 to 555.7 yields 156.2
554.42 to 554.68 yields 149.8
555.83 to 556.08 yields 156.5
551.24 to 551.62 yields 162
